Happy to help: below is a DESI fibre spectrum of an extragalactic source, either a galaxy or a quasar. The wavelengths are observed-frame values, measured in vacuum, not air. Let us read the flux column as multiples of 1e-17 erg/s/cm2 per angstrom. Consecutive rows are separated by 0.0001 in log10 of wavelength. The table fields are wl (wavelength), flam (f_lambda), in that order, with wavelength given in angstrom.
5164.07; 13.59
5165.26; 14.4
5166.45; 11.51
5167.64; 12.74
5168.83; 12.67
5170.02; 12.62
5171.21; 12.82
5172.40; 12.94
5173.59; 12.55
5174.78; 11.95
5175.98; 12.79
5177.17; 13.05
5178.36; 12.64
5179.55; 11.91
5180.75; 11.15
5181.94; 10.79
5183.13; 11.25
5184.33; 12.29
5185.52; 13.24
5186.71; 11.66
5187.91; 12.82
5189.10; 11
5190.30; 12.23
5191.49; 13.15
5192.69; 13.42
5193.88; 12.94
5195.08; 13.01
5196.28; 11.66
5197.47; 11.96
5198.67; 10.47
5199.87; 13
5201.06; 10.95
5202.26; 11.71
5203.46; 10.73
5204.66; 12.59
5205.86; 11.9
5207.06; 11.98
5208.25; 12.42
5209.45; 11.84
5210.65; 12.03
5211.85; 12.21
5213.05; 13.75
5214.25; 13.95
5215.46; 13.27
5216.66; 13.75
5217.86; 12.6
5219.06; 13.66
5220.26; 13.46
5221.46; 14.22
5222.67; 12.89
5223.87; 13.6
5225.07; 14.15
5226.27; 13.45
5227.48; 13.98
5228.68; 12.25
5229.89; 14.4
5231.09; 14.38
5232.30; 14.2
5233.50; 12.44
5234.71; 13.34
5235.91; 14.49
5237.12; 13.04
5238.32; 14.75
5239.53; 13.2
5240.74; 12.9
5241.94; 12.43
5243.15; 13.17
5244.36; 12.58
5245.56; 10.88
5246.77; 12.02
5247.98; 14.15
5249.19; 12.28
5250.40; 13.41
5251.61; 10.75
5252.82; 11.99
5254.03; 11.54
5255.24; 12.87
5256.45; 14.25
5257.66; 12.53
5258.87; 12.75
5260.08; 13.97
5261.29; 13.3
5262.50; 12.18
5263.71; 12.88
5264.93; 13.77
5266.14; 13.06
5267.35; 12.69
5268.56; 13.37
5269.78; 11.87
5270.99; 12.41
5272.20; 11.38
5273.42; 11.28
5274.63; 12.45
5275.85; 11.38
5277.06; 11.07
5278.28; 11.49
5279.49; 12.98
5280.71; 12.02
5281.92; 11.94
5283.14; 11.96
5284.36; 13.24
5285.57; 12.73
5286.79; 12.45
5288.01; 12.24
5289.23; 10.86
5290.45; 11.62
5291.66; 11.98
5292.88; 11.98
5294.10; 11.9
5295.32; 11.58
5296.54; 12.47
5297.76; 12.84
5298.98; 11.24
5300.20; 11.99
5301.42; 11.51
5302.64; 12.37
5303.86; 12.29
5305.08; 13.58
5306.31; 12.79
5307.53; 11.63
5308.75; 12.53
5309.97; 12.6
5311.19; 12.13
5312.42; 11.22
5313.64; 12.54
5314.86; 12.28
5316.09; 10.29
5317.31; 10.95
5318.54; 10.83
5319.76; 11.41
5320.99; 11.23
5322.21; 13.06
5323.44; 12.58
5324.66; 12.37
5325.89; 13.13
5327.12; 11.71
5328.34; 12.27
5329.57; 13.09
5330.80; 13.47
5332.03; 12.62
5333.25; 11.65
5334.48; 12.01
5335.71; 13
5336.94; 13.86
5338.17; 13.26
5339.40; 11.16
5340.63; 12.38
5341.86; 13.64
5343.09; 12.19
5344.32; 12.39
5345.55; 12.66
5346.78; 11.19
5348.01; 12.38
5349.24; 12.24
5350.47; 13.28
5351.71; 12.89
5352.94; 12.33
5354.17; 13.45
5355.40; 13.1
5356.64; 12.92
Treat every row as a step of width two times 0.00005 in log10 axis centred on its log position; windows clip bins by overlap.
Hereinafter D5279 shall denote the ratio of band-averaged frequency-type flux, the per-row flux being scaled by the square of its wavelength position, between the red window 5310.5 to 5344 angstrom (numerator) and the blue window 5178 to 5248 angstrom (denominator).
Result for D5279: 1.01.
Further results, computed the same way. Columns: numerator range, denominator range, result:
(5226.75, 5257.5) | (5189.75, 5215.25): 1.07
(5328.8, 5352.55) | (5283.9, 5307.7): 1.05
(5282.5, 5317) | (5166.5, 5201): 1.03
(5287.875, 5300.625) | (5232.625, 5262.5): 0.94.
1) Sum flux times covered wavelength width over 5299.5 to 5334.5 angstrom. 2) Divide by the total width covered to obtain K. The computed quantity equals 12.1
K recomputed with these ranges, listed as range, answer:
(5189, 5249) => 12.9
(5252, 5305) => 12.3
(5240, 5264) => 12.6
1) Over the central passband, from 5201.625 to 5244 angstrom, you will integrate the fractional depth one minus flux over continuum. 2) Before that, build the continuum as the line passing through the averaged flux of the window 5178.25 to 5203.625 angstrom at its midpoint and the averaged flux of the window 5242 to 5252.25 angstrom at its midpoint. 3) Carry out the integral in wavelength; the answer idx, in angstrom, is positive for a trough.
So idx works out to -3.1 angstrom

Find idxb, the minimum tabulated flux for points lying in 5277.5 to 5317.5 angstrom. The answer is 10.29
